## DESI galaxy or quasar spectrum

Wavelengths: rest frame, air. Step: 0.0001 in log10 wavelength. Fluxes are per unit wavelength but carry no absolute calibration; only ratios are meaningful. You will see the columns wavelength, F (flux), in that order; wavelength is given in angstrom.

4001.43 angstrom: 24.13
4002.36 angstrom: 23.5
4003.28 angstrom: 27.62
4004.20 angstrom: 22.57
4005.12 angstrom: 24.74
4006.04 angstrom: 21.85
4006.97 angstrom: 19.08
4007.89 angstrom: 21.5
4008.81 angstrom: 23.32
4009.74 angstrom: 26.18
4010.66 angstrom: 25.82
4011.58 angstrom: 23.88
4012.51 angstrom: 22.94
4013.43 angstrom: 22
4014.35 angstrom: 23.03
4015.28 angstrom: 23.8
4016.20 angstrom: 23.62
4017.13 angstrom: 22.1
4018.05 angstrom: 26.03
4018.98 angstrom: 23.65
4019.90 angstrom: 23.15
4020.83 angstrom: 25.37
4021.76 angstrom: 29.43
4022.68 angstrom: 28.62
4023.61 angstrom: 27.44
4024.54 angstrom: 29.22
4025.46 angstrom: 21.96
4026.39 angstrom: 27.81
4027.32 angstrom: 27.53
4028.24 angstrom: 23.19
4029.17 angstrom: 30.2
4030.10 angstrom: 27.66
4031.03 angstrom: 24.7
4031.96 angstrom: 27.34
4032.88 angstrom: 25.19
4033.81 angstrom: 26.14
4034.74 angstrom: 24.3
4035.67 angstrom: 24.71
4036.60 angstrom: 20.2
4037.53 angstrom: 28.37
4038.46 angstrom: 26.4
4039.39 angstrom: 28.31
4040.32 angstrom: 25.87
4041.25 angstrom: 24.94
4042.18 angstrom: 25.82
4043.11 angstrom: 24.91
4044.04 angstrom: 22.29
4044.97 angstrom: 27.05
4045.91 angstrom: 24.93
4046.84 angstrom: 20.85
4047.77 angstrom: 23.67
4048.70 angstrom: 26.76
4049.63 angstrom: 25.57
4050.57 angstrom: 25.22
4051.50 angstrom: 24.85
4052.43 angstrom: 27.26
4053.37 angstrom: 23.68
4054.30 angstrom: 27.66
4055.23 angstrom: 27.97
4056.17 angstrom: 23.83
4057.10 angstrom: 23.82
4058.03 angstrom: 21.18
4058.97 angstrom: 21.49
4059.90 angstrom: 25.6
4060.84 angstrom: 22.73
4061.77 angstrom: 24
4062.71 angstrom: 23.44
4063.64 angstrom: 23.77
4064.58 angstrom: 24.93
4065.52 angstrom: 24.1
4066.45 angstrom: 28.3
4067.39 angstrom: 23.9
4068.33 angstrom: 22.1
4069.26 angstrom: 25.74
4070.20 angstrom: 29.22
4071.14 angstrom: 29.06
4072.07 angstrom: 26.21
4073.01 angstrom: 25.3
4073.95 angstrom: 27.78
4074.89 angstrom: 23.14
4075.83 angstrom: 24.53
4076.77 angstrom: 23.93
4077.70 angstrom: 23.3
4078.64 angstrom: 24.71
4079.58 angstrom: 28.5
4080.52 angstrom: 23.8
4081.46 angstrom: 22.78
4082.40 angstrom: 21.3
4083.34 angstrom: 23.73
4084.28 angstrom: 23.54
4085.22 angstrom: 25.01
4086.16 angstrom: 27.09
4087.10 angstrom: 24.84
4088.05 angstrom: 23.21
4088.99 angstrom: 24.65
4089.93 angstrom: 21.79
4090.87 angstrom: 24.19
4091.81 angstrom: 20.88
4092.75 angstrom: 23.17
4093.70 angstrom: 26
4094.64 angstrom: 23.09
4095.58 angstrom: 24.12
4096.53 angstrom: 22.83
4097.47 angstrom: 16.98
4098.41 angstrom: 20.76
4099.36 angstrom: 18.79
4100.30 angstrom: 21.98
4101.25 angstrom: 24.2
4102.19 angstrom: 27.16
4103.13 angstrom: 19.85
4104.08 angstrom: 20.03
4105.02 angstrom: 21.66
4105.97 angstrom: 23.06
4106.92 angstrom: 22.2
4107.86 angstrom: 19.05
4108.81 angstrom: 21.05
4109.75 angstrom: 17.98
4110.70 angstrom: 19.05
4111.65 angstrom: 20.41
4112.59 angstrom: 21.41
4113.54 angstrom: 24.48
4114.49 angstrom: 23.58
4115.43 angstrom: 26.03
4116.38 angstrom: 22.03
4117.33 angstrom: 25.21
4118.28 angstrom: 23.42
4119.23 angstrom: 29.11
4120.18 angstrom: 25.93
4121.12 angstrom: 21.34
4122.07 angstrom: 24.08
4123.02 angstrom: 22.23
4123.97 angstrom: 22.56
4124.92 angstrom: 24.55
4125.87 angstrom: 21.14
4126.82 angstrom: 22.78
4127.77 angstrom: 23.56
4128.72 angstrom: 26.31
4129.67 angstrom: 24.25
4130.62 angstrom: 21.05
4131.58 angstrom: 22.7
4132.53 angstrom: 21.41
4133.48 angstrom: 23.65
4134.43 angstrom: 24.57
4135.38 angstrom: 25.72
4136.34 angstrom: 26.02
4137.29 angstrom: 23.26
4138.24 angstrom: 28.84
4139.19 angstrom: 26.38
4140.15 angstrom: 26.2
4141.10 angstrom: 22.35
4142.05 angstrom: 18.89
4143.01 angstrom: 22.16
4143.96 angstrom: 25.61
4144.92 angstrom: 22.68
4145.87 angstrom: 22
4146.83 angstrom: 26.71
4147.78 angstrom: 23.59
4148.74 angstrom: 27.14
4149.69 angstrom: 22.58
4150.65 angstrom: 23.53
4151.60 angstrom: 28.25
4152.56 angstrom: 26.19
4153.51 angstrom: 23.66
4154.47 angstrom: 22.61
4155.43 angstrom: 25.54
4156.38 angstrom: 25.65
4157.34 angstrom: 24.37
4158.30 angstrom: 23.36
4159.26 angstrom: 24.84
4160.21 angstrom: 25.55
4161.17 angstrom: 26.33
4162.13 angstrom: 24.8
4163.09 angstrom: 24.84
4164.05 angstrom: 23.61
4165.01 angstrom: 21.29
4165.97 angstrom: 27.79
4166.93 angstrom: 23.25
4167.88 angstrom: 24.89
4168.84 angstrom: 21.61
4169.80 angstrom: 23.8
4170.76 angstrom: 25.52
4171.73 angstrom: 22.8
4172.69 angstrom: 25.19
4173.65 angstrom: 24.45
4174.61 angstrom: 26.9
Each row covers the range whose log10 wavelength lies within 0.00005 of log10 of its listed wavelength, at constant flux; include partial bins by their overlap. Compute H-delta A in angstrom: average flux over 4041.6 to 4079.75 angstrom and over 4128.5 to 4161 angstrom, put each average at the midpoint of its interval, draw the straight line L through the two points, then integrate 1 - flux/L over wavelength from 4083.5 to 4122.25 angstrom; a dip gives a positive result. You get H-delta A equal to 2.9 angstrom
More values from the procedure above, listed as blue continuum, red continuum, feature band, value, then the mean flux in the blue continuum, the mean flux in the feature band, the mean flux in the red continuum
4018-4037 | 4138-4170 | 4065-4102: 1.7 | 25.9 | 24.1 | 24.4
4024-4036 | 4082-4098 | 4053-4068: 0.2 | 26.2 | 24.4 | 23.3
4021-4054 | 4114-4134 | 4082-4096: 0.4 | 25.8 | 23.8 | 23.7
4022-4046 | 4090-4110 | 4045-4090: -1.6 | 26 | 24.7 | 21.9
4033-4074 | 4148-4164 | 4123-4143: 1.0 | 25.1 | 23.7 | 24.9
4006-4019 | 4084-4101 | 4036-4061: -1.9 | 23.3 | 24.9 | 22.9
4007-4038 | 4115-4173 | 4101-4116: 1.6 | 25.1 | 21.9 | 24.2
